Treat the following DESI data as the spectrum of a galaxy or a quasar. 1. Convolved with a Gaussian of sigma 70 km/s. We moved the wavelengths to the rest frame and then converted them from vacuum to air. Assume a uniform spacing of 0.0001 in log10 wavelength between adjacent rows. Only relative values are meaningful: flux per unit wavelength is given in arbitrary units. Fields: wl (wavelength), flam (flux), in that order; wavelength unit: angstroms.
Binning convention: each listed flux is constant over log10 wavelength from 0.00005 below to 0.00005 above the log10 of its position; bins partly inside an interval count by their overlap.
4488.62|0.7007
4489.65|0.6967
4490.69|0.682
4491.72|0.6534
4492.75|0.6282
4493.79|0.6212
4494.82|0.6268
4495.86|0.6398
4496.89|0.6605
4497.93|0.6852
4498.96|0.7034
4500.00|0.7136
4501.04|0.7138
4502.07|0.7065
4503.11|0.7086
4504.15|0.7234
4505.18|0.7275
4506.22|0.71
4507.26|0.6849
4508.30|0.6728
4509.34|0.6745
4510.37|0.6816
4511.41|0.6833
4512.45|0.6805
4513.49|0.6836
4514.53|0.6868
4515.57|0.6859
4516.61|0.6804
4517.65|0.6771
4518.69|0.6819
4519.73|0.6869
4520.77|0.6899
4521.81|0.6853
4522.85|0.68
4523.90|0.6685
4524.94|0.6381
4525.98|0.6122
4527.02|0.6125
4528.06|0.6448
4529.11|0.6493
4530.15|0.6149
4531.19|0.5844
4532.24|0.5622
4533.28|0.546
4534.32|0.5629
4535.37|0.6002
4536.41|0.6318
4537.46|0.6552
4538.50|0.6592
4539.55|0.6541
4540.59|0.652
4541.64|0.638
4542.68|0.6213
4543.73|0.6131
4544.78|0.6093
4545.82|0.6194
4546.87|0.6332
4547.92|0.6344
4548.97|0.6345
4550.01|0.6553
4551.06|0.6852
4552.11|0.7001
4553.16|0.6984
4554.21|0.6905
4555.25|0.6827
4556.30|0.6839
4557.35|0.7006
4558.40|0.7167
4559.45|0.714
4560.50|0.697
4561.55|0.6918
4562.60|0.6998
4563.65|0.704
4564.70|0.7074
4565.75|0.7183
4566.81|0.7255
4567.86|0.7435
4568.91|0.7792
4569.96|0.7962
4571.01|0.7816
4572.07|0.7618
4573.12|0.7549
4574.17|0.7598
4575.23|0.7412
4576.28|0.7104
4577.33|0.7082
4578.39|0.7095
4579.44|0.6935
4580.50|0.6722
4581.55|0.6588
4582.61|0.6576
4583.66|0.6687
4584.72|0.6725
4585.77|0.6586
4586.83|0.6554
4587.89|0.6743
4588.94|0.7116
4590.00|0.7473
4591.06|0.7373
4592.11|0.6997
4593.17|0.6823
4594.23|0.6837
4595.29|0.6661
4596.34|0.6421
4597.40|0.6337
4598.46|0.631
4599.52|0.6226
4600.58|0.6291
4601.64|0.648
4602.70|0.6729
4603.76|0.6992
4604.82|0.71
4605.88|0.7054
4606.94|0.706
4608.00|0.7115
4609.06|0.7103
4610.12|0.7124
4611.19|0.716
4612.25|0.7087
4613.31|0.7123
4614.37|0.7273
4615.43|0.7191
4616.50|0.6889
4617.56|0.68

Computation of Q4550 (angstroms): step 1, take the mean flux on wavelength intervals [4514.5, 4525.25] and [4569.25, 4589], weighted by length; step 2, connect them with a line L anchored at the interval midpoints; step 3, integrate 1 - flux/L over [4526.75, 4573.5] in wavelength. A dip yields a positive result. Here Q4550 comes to 1.7 angstroms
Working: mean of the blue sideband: 0.678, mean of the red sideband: 0.708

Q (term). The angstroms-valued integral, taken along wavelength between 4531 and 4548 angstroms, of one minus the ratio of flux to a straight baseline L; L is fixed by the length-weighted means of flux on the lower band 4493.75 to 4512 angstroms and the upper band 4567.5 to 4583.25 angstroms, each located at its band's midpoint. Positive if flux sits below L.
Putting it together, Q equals 2.2 angstroms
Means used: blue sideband 0.687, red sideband 0.728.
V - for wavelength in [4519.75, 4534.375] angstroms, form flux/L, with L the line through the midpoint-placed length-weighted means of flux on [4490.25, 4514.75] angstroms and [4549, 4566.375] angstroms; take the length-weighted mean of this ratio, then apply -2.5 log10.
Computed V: 0.10 mag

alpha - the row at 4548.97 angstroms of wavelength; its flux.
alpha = 0.6345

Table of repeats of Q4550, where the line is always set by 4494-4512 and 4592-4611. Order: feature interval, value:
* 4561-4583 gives -1.4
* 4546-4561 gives 0.1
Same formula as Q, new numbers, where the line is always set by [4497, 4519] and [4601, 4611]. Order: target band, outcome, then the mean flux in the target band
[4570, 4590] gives -0.3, 0.706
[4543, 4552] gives 0.7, 0.638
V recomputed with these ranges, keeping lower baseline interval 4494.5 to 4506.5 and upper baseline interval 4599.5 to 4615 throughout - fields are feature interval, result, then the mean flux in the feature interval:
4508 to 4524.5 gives 0.02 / 0.681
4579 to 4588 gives 0.04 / 0.667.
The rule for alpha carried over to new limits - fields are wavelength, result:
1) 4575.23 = 0.7412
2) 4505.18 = 0.7275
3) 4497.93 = 0.6852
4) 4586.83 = 0.6554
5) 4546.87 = 0.6332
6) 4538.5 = 0.6592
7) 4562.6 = 0.6998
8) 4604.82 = 0.71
